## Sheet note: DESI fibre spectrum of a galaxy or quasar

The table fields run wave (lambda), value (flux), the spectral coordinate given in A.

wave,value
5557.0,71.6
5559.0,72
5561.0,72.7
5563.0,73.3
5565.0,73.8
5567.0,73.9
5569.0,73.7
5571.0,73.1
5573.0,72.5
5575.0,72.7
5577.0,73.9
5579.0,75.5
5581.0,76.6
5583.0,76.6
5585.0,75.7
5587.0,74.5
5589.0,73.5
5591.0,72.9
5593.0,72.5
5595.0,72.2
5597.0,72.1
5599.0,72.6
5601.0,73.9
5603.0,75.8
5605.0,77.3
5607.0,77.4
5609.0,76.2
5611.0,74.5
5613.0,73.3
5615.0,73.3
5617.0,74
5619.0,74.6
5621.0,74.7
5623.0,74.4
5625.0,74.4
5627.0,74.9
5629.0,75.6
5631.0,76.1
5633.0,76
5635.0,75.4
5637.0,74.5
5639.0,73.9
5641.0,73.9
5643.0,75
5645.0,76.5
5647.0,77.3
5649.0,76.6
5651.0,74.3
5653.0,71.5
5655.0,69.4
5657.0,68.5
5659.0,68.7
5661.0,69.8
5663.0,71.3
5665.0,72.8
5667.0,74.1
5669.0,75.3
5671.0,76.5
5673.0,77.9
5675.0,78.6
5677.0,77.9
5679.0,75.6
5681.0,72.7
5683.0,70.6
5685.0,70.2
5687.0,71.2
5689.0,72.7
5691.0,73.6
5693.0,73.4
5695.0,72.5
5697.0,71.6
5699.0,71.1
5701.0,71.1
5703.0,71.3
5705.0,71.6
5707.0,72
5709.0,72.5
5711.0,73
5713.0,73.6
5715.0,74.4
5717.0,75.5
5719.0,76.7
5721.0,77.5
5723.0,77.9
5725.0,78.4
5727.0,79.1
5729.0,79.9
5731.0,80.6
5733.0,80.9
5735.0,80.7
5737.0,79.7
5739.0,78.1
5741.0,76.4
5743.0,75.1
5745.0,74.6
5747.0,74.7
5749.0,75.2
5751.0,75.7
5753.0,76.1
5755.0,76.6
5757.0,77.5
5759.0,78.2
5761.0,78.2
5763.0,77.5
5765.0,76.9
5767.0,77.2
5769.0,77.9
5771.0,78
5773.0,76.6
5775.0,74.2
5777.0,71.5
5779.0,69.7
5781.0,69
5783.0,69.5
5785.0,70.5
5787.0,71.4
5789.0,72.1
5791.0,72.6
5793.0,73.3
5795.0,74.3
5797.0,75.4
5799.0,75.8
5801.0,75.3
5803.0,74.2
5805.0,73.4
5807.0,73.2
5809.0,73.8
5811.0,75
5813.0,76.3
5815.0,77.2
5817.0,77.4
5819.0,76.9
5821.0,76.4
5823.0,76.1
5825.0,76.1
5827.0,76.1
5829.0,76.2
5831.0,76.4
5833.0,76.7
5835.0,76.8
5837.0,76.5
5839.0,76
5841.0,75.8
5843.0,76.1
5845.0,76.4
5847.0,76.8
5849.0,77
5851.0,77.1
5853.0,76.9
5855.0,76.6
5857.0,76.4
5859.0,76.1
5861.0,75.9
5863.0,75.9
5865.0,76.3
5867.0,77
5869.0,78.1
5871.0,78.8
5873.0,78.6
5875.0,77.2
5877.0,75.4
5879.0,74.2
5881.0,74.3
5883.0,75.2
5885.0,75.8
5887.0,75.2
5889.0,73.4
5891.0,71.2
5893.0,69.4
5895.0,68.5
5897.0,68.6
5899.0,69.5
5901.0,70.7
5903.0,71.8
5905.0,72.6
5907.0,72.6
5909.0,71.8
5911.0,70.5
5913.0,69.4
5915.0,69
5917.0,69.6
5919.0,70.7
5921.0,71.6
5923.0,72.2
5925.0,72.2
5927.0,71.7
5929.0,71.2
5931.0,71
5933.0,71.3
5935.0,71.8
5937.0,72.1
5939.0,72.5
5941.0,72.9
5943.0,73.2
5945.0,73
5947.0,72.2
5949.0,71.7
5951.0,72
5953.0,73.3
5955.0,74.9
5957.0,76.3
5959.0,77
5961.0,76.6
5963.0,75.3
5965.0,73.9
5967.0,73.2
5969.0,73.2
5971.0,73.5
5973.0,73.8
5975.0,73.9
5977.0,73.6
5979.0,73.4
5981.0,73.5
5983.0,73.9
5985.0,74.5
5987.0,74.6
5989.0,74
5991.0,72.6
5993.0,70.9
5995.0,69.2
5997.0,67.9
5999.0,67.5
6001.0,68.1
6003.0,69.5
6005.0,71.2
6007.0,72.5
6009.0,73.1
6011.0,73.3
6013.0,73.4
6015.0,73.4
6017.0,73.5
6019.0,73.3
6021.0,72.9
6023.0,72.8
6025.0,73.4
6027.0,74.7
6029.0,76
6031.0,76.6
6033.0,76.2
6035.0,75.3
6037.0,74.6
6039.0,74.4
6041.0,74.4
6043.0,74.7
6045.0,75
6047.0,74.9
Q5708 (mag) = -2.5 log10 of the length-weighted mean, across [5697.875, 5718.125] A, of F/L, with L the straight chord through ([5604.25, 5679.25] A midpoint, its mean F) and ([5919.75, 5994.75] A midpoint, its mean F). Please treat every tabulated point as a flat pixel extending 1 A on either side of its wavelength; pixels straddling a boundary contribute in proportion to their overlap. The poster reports 0.02 mag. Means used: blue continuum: 74.5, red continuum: 73.2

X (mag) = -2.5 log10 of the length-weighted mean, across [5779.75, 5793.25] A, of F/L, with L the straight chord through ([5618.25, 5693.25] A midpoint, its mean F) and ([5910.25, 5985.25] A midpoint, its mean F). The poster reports 0.04 mag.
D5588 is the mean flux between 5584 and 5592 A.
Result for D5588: 74.2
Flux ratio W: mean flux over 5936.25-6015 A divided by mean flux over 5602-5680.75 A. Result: 0.98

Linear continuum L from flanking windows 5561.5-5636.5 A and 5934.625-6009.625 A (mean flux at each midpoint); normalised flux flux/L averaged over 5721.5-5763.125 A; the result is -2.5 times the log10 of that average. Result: -0.06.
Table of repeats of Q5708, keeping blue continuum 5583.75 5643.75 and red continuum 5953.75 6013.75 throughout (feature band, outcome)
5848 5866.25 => -0.04 mag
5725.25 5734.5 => -0.08 mag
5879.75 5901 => 0.02 mag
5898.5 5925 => 0.03 mag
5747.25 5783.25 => -0.02 mag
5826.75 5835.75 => -0.04 mag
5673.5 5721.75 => 0.01 mag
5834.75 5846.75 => -0.04 mag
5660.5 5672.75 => 0.01 mag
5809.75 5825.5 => -0.04 mag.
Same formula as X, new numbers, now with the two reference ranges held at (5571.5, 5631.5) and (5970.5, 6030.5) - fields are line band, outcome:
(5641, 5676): 0.01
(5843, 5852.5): -0.05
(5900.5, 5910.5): 0.02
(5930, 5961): 0.00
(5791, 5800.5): -0.01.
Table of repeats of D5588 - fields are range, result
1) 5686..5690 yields 72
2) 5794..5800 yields 75.2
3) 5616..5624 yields 74.4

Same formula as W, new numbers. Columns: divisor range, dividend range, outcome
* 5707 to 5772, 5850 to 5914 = 0.96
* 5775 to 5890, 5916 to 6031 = 0.97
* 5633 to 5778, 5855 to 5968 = 0.98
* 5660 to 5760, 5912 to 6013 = 0.96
